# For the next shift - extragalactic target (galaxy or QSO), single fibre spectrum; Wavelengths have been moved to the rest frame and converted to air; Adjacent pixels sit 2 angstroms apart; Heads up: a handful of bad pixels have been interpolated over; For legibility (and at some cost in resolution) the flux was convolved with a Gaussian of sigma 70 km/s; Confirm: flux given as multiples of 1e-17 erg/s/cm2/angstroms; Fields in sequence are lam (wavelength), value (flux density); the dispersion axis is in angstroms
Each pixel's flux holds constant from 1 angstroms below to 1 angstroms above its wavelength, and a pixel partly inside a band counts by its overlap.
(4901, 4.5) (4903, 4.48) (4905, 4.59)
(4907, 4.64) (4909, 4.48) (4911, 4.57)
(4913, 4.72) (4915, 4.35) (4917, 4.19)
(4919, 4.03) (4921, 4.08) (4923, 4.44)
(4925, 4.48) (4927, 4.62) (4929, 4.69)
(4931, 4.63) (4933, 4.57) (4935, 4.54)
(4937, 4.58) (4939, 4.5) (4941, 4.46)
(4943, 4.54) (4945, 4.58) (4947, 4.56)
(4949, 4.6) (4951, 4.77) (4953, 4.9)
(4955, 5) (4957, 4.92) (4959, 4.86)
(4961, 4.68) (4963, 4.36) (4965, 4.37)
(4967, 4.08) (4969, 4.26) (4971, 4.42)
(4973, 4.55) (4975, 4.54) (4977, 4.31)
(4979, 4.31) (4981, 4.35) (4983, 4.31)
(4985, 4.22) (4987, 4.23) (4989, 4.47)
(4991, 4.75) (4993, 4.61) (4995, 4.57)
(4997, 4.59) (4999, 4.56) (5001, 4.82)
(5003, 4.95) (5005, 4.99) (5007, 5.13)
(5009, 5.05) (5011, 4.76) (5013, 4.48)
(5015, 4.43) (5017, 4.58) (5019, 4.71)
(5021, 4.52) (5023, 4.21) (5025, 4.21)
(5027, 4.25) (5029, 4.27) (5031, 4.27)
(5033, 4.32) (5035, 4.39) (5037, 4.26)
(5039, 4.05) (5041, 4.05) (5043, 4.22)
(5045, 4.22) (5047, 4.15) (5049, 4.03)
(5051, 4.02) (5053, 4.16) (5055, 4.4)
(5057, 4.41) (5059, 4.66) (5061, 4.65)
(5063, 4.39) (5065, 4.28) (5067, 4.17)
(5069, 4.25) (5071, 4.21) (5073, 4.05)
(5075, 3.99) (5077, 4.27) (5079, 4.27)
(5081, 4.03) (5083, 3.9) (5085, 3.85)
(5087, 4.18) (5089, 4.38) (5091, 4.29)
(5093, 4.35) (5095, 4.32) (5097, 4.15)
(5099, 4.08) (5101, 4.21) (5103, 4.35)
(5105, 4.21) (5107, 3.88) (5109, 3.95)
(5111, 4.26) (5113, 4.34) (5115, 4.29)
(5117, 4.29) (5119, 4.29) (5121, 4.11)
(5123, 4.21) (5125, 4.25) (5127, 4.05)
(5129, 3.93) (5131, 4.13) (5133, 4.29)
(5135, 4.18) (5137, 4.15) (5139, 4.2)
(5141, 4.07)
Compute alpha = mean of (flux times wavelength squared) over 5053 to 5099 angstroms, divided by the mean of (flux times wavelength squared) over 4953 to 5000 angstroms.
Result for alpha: 1.0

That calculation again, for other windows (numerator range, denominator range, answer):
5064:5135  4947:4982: 0.97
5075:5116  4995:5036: 0.94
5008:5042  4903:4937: 1.02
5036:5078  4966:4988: 1.01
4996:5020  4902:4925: 1.12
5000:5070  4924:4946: 1.01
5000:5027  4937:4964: 1.02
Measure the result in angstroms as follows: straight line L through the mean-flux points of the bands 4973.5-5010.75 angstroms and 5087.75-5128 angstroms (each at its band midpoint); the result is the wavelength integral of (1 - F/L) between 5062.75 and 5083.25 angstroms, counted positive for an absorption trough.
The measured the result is 0.8 angstroms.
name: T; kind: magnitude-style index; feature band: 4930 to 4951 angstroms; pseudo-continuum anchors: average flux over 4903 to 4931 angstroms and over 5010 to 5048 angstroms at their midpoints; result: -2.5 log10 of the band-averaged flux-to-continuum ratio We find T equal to -0.03 mag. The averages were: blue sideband 4.46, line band 4.57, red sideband 4.33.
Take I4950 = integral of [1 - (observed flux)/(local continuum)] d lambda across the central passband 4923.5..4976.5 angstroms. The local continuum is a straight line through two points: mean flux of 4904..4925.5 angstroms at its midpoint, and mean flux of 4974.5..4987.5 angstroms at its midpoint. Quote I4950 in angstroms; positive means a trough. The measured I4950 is -2.6 angstroms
